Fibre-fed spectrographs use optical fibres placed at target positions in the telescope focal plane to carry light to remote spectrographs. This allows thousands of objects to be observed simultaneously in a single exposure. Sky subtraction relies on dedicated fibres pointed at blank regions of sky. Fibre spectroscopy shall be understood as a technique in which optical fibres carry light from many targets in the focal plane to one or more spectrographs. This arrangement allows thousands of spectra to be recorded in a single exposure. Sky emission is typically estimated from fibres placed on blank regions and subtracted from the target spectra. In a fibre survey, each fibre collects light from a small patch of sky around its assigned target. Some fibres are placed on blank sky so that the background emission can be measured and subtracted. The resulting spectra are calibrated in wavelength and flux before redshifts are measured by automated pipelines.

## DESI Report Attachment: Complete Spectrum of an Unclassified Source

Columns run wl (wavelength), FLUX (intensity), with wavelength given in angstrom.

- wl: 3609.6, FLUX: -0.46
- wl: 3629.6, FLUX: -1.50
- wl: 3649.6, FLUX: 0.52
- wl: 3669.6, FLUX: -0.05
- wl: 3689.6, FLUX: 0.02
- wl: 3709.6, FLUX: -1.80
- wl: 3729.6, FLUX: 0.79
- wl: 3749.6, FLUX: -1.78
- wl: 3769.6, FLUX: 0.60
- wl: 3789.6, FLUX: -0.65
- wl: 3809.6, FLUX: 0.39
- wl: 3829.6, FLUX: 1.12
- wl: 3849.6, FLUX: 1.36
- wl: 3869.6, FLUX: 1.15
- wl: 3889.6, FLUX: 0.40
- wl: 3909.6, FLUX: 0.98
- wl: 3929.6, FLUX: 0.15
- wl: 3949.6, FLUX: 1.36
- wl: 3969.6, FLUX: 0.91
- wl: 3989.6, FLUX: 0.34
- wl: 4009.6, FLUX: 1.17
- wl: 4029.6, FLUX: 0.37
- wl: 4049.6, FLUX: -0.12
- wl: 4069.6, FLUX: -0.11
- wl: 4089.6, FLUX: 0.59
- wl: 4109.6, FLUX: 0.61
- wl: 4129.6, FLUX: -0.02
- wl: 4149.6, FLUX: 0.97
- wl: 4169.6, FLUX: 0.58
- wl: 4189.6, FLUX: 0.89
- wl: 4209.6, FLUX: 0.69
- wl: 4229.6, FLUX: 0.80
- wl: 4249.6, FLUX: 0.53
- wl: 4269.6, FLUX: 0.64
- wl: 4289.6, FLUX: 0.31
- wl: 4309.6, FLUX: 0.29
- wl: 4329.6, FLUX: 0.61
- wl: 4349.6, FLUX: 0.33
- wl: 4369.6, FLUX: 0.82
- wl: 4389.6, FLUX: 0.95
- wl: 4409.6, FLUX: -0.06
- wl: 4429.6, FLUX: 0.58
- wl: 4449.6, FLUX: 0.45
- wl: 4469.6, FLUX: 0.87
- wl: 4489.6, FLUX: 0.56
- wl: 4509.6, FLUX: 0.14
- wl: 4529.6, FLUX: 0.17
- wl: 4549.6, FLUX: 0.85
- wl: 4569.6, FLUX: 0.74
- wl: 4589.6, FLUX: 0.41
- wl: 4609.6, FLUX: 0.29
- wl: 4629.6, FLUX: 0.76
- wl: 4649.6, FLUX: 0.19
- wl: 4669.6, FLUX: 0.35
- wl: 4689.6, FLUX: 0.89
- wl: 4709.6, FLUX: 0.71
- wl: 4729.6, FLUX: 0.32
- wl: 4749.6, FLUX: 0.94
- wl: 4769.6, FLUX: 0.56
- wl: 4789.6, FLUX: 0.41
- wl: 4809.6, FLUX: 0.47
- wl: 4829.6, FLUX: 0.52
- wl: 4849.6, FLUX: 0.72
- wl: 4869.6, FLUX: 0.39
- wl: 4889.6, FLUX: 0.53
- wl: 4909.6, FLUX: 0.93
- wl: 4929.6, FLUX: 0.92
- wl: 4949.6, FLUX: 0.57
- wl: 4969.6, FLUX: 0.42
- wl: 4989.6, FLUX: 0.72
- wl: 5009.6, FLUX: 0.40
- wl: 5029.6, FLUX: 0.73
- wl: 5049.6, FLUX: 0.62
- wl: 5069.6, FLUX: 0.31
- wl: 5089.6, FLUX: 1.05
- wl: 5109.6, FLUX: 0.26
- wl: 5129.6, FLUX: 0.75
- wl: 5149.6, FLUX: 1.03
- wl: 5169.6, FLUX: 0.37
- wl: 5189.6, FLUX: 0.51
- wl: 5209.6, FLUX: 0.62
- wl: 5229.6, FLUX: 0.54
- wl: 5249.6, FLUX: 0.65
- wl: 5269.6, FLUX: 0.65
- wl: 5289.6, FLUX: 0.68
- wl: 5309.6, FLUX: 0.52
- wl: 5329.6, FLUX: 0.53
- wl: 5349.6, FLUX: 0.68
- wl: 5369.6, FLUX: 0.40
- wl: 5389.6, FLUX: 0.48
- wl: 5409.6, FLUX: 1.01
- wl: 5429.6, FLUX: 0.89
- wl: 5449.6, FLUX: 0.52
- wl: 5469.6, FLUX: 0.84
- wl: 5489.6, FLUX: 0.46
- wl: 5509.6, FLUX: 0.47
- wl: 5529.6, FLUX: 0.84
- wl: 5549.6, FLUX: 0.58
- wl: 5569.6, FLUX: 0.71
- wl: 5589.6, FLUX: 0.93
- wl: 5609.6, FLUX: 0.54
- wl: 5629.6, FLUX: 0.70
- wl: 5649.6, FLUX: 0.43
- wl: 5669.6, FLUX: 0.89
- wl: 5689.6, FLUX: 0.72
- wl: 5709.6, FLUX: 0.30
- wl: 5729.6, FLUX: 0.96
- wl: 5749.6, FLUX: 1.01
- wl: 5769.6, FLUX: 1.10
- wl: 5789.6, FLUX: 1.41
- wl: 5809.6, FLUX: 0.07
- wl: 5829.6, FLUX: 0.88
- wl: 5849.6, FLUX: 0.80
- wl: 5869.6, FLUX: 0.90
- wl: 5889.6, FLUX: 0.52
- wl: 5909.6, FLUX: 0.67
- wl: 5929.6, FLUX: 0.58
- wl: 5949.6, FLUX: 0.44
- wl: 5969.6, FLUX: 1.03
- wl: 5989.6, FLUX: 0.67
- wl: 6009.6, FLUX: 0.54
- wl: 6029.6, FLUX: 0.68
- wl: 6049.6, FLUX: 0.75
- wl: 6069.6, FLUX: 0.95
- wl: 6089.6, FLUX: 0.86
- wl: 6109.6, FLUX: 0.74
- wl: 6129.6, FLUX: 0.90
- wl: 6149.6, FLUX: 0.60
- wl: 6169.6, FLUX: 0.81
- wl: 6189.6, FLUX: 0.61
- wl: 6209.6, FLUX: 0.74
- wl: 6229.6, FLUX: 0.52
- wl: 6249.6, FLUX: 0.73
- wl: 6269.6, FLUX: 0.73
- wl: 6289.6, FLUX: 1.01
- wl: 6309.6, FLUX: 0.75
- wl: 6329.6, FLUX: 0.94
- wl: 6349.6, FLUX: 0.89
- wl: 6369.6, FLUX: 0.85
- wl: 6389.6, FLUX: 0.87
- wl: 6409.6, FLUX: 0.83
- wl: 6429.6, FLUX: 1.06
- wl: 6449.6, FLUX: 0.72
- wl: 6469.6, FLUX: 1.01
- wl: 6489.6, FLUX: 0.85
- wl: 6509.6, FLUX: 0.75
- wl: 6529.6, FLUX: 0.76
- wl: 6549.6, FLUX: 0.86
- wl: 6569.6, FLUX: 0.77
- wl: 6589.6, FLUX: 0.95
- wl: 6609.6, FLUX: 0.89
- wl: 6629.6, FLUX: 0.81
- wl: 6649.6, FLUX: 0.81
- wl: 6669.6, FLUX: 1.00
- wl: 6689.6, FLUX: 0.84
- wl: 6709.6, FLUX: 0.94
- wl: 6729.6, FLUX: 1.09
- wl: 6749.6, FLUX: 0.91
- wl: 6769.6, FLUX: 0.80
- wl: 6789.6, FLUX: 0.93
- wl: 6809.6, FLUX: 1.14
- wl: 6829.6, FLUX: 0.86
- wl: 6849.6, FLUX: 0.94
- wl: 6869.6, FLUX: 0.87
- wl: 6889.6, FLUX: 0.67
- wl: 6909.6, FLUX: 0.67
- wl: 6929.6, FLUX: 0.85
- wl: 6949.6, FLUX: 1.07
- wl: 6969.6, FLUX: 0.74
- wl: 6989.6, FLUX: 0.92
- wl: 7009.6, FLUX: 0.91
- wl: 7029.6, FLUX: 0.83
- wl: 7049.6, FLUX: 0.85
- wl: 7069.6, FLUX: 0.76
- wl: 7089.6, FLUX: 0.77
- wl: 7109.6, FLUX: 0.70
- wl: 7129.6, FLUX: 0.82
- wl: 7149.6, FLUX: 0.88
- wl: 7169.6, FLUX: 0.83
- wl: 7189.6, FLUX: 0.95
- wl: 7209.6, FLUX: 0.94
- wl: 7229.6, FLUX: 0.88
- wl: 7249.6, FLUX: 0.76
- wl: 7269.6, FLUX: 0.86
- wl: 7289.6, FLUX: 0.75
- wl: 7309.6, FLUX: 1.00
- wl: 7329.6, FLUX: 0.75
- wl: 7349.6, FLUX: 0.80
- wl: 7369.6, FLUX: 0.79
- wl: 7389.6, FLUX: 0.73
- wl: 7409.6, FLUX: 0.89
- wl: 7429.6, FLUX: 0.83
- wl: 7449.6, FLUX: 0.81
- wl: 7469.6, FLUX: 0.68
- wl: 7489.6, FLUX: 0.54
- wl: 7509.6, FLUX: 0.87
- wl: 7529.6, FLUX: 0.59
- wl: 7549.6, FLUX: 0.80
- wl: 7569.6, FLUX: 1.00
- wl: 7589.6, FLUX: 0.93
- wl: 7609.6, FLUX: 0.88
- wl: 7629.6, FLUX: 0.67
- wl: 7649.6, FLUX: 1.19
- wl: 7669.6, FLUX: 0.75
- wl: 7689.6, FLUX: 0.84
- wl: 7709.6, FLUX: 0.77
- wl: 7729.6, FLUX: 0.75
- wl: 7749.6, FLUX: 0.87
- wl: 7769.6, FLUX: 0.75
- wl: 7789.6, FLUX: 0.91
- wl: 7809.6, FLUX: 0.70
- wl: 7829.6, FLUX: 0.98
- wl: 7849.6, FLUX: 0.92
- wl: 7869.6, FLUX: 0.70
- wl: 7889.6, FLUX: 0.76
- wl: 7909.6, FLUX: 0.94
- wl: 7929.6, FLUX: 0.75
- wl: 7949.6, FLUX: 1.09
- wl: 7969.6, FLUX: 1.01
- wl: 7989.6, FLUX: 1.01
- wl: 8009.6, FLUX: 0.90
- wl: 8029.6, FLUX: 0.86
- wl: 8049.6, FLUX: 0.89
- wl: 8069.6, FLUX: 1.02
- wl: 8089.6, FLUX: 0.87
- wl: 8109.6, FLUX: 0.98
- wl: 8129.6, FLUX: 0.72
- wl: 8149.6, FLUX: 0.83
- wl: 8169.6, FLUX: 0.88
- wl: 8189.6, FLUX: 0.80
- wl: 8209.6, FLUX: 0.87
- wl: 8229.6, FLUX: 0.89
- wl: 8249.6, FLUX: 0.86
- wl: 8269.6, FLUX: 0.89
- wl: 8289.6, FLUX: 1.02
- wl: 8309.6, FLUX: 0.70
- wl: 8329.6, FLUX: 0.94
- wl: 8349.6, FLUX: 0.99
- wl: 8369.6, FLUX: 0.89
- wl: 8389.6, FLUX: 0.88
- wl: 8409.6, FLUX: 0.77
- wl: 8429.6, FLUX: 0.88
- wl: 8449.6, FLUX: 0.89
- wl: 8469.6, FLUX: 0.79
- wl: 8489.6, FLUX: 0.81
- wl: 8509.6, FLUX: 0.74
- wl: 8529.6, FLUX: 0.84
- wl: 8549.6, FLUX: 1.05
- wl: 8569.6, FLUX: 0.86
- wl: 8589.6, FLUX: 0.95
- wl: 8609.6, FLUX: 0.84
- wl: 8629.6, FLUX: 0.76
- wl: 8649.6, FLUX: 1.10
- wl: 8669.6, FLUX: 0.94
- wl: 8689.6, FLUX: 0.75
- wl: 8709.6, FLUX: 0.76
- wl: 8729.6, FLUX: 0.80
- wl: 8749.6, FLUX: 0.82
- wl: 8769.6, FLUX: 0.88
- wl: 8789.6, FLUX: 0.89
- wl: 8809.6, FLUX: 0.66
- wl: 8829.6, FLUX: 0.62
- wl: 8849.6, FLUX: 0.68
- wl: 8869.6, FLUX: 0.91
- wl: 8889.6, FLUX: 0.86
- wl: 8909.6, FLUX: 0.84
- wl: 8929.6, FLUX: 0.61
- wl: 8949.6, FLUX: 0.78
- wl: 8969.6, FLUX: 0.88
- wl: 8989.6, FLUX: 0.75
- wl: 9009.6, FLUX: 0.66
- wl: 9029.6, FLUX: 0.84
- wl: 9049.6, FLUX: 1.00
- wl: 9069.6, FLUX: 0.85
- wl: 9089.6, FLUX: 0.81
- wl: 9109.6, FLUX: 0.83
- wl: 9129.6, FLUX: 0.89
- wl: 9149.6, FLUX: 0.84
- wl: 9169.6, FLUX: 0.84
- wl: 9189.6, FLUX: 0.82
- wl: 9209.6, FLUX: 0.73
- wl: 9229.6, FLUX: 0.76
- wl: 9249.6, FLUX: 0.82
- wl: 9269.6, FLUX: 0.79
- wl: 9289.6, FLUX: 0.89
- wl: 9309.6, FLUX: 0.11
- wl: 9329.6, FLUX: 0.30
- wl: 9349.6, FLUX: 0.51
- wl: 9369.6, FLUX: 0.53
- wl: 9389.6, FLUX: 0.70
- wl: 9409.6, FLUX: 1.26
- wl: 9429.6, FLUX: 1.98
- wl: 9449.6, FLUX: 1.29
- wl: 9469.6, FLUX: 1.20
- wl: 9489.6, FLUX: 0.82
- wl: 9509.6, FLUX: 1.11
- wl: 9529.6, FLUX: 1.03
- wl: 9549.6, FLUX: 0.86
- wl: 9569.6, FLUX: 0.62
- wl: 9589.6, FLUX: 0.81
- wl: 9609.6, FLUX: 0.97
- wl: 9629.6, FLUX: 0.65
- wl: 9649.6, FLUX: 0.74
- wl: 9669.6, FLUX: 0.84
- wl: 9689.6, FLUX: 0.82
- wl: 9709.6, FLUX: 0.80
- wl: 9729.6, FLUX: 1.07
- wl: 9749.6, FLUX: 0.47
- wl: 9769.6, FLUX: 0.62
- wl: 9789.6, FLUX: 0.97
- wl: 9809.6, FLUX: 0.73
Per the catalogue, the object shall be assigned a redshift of 0.438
